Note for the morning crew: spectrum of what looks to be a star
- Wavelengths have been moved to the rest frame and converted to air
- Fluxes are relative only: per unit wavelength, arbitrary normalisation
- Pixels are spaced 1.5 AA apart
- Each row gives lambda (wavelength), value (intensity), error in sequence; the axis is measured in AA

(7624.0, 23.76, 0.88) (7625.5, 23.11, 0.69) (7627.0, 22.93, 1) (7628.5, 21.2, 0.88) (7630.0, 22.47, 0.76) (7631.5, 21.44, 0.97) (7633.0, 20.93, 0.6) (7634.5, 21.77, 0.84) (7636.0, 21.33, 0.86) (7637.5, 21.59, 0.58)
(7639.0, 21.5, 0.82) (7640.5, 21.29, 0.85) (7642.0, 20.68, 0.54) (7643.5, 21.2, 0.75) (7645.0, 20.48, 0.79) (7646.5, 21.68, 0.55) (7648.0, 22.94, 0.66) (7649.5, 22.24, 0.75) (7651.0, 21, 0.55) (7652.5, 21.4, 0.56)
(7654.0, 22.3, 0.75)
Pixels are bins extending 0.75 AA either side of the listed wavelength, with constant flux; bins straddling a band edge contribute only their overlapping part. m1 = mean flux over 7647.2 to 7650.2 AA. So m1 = 22.6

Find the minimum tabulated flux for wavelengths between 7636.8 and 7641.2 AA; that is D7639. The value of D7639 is 21.29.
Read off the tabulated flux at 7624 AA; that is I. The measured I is 23.76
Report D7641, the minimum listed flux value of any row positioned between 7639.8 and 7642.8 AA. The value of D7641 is 20.68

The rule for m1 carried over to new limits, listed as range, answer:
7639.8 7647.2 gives 21.1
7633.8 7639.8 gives 21.5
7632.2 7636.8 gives 21.3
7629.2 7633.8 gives 21.6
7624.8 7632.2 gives 22.2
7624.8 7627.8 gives 23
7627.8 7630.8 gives 21.8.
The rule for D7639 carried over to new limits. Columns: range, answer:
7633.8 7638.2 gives 21.33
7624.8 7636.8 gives 20.93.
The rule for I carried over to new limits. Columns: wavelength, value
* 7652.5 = 21.4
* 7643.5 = 21.2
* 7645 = 20.48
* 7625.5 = 23.11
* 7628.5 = 21.2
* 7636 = 21.33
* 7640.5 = 21.29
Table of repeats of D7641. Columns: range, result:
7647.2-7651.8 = 21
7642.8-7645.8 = 20.48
